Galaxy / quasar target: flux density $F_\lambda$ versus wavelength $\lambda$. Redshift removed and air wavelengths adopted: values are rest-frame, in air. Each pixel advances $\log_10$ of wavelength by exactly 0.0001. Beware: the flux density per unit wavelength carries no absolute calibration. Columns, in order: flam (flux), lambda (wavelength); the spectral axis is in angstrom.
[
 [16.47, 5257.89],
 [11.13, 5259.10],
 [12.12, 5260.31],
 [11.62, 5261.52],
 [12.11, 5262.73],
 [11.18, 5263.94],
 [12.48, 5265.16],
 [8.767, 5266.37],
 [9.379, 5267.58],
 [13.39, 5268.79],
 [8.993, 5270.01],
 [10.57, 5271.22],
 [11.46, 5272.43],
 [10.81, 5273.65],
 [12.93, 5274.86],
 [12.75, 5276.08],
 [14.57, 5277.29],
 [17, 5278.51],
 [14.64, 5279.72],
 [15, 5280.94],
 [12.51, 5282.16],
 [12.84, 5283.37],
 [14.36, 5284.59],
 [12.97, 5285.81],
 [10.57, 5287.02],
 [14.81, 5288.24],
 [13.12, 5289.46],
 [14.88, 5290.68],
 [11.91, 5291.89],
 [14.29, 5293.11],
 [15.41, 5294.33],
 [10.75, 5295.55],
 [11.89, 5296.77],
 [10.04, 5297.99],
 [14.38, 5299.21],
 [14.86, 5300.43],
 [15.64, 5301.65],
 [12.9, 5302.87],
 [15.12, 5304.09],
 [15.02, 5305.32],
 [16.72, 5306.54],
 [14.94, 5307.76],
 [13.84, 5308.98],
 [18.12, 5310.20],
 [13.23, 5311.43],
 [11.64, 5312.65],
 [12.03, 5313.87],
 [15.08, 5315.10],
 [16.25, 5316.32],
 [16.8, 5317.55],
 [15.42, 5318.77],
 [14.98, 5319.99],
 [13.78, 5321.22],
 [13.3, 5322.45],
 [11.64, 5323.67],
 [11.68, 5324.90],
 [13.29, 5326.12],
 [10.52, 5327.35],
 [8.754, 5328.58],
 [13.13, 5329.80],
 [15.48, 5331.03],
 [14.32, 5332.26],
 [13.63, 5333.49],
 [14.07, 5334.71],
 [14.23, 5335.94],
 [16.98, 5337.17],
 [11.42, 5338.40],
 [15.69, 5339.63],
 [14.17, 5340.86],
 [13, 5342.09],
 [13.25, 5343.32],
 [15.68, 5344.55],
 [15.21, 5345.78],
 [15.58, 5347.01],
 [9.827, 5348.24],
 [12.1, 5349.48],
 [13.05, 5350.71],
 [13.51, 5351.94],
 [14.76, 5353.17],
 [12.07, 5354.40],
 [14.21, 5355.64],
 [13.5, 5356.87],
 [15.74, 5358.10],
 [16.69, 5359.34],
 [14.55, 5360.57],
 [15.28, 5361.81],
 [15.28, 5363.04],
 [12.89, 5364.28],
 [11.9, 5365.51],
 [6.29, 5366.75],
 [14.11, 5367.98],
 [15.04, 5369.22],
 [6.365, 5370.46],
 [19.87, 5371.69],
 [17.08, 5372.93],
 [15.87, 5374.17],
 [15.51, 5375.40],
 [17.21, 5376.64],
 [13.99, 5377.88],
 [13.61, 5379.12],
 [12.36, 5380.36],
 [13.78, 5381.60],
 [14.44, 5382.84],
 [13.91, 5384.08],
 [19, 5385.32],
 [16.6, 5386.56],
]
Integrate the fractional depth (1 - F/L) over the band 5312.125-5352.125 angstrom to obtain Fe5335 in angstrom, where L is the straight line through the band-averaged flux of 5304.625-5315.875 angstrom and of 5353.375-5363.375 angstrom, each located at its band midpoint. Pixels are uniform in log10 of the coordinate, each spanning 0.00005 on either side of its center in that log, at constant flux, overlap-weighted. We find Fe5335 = 2.6 angstrom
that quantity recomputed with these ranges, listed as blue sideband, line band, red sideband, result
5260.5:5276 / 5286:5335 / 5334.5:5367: -4.6 angstrom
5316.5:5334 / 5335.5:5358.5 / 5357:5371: -1.1 angstrom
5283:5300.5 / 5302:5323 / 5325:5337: -2.5 angstrom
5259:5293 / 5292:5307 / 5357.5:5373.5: -1.1 angstrom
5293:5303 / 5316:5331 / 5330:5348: 0.7 angstrom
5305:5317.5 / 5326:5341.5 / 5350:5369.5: 0.8 angstrom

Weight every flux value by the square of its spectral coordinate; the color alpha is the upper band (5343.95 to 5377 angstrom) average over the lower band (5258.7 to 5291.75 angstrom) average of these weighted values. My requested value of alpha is 1.16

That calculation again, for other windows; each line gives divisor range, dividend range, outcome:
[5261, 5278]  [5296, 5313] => 1.25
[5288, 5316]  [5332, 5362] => 1.03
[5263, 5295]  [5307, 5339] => 1.10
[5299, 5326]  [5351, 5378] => 1.00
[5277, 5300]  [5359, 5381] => 1.08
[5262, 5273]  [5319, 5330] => 1.16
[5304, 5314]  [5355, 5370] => 0.96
